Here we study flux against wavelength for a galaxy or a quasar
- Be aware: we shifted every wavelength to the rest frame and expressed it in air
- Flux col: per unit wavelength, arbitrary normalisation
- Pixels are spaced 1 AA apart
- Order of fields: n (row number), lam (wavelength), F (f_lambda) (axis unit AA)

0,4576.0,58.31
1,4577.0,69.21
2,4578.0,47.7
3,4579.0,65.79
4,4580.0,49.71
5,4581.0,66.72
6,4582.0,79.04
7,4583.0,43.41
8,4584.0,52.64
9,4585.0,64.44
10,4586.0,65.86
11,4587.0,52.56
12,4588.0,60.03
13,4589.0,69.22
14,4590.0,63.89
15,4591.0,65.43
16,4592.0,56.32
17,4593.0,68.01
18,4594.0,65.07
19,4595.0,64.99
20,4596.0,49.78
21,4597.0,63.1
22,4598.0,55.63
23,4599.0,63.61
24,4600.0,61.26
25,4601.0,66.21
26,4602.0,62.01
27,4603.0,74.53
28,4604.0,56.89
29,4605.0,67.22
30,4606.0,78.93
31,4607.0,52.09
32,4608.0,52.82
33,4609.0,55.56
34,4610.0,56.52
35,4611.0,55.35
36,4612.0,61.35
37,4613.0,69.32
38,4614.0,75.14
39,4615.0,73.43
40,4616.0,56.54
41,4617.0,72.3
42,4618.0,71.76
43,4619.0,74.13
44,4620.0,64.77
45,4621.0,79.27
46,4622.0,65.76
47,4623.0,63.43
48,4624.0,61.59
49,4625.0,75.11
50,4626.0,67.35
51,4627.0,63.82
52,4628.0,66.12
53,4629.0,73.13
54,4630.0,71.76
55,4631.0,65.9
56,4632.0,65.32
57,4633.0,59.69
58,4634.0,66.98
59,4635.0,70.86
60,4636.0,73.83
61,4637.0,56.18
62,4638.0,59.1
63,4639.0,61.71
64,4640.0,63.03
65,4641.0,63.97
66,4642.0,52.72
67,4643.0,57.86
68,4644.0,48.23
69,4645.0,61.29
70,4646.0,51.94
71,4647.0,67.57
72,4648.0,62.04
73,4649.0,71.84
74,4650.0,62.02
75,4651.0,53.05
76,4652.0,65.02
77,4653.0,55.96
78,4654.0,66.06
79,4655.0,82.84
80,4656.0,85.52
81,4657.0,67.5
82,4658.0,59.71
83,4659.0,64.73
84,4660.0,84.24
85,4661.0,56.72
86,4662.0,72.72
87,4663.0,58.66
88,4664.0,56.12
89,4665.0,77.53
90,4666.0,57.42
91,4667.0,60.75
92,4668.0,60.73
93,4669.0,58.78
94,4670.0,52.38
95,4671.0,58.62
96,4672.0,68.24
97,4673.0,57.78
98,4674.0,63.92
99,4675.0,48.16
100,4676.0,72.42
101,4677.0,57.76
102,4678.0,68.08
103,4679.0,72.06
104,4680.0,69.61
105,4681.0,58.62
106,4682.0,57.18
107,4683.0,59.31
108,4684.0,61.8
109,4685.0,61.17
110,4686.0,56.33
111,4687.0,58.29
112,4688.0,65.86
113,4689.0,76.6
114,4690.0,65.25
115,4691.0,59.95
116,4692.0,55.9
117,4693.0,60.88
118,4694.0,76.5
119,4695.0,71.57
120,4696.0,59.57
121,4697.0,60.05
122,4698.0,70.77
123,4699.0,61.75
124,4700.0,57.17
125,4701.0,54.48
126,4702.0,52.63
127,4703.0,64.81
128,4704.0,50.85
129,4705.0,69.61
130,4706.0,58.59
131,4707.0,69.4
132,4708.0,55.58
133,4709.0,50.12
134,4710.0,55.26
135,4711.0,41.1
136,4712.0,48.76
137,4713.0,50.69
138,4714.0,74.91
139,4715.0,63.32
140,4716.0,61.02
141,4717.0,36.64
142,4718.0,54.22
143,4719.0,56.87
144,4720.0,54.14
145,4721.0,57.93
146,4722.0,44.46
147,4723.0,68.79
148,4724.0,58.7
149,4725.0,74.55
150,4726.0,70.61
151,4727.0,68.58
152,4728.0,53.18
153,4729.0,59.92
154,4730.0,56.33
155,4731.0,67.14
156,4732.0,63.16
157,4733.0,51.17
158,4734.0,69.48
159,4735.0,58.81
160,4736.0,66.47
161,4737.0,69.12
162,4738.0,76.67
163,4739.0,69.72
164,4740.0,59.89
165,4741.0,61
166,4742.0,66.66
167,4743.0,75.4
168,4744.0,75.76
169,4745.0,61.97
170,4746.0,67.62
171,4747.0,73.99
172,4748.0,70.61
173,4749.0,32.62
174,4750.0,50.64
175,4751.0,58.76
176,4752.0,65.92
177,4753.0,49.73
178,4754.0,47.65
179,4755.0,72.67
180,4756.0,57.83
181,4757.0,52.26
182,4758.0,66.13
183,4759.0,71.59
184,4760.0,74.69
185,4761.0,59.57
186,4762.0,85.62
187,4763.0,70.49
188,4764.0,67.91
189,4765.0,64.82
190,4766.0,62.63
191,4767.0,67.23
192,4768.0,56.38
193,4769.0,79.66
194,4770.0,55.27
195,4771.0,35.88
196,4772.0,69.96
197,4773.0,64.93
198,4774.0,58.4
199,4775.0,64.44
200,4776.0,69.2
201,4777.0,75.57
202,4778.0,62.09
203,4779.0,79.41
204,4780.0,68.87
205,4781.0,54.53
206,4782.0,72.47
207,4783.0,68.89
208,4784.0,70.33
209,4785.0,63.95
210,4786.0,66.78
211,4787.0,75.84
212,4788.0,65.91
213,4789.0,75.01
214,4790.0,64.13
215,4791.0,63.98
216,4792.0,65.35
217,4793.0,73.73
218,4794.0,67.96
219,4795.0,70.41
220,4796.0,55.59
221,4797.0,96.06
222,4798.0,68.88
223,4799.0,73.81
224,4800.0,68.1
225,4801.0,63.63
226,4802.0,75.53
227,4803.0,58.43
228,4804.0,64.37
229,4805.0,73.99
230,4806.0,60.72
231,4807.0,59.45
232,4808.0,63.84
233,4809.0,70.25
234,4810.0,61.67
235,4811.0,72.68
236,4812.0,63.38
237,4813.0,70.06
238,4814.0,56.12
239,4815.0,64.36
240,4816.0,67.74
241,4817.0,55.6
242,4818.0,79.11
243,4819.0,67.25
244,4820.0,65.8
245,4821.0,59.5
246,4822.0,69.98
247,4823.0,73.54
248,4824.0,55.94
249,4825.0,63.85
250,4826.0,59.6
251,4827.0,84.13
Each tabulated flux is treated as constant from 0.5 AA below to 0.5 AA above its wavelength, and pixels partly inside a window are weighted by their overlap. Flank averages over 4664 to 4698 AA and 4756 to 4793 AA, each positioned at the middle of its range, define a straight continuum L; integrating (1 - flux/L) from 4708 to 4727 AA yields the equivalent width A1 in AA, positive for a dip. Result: 2.1 AA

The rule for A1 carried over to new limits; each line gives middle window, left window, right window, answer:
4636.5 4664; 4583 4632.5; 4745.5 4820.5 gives 0.6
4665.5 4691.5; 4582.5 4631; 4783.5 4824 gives 1.4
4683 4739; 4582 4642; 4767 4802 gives 4.4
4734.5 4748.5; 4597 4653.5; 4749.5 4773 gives -1.1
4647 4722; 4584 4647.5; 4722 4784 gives 2.8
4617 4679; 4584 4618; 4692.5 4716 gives -3.0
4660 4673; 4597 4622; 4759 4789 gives 0.6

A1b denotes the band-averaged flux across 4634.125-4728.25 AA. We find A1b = 61.7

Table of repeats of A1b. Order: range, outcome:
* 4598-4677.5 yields 64.2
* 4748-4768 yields 62.1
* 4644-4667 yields 65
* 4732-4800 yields 65.8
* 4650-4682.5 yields 64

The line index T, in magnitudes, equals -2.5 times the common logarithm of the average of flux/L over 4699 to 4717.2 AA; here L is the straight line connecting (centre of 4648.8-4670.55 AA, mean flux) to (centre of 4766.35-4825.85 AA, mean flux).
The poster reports 0.15 mag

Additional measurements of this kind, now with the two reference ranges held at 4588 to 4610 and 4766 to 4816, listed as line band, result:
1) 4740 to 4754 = 0.07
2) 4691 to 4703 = 0.04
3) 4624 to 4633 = -0.08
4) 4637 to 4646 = 0.09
